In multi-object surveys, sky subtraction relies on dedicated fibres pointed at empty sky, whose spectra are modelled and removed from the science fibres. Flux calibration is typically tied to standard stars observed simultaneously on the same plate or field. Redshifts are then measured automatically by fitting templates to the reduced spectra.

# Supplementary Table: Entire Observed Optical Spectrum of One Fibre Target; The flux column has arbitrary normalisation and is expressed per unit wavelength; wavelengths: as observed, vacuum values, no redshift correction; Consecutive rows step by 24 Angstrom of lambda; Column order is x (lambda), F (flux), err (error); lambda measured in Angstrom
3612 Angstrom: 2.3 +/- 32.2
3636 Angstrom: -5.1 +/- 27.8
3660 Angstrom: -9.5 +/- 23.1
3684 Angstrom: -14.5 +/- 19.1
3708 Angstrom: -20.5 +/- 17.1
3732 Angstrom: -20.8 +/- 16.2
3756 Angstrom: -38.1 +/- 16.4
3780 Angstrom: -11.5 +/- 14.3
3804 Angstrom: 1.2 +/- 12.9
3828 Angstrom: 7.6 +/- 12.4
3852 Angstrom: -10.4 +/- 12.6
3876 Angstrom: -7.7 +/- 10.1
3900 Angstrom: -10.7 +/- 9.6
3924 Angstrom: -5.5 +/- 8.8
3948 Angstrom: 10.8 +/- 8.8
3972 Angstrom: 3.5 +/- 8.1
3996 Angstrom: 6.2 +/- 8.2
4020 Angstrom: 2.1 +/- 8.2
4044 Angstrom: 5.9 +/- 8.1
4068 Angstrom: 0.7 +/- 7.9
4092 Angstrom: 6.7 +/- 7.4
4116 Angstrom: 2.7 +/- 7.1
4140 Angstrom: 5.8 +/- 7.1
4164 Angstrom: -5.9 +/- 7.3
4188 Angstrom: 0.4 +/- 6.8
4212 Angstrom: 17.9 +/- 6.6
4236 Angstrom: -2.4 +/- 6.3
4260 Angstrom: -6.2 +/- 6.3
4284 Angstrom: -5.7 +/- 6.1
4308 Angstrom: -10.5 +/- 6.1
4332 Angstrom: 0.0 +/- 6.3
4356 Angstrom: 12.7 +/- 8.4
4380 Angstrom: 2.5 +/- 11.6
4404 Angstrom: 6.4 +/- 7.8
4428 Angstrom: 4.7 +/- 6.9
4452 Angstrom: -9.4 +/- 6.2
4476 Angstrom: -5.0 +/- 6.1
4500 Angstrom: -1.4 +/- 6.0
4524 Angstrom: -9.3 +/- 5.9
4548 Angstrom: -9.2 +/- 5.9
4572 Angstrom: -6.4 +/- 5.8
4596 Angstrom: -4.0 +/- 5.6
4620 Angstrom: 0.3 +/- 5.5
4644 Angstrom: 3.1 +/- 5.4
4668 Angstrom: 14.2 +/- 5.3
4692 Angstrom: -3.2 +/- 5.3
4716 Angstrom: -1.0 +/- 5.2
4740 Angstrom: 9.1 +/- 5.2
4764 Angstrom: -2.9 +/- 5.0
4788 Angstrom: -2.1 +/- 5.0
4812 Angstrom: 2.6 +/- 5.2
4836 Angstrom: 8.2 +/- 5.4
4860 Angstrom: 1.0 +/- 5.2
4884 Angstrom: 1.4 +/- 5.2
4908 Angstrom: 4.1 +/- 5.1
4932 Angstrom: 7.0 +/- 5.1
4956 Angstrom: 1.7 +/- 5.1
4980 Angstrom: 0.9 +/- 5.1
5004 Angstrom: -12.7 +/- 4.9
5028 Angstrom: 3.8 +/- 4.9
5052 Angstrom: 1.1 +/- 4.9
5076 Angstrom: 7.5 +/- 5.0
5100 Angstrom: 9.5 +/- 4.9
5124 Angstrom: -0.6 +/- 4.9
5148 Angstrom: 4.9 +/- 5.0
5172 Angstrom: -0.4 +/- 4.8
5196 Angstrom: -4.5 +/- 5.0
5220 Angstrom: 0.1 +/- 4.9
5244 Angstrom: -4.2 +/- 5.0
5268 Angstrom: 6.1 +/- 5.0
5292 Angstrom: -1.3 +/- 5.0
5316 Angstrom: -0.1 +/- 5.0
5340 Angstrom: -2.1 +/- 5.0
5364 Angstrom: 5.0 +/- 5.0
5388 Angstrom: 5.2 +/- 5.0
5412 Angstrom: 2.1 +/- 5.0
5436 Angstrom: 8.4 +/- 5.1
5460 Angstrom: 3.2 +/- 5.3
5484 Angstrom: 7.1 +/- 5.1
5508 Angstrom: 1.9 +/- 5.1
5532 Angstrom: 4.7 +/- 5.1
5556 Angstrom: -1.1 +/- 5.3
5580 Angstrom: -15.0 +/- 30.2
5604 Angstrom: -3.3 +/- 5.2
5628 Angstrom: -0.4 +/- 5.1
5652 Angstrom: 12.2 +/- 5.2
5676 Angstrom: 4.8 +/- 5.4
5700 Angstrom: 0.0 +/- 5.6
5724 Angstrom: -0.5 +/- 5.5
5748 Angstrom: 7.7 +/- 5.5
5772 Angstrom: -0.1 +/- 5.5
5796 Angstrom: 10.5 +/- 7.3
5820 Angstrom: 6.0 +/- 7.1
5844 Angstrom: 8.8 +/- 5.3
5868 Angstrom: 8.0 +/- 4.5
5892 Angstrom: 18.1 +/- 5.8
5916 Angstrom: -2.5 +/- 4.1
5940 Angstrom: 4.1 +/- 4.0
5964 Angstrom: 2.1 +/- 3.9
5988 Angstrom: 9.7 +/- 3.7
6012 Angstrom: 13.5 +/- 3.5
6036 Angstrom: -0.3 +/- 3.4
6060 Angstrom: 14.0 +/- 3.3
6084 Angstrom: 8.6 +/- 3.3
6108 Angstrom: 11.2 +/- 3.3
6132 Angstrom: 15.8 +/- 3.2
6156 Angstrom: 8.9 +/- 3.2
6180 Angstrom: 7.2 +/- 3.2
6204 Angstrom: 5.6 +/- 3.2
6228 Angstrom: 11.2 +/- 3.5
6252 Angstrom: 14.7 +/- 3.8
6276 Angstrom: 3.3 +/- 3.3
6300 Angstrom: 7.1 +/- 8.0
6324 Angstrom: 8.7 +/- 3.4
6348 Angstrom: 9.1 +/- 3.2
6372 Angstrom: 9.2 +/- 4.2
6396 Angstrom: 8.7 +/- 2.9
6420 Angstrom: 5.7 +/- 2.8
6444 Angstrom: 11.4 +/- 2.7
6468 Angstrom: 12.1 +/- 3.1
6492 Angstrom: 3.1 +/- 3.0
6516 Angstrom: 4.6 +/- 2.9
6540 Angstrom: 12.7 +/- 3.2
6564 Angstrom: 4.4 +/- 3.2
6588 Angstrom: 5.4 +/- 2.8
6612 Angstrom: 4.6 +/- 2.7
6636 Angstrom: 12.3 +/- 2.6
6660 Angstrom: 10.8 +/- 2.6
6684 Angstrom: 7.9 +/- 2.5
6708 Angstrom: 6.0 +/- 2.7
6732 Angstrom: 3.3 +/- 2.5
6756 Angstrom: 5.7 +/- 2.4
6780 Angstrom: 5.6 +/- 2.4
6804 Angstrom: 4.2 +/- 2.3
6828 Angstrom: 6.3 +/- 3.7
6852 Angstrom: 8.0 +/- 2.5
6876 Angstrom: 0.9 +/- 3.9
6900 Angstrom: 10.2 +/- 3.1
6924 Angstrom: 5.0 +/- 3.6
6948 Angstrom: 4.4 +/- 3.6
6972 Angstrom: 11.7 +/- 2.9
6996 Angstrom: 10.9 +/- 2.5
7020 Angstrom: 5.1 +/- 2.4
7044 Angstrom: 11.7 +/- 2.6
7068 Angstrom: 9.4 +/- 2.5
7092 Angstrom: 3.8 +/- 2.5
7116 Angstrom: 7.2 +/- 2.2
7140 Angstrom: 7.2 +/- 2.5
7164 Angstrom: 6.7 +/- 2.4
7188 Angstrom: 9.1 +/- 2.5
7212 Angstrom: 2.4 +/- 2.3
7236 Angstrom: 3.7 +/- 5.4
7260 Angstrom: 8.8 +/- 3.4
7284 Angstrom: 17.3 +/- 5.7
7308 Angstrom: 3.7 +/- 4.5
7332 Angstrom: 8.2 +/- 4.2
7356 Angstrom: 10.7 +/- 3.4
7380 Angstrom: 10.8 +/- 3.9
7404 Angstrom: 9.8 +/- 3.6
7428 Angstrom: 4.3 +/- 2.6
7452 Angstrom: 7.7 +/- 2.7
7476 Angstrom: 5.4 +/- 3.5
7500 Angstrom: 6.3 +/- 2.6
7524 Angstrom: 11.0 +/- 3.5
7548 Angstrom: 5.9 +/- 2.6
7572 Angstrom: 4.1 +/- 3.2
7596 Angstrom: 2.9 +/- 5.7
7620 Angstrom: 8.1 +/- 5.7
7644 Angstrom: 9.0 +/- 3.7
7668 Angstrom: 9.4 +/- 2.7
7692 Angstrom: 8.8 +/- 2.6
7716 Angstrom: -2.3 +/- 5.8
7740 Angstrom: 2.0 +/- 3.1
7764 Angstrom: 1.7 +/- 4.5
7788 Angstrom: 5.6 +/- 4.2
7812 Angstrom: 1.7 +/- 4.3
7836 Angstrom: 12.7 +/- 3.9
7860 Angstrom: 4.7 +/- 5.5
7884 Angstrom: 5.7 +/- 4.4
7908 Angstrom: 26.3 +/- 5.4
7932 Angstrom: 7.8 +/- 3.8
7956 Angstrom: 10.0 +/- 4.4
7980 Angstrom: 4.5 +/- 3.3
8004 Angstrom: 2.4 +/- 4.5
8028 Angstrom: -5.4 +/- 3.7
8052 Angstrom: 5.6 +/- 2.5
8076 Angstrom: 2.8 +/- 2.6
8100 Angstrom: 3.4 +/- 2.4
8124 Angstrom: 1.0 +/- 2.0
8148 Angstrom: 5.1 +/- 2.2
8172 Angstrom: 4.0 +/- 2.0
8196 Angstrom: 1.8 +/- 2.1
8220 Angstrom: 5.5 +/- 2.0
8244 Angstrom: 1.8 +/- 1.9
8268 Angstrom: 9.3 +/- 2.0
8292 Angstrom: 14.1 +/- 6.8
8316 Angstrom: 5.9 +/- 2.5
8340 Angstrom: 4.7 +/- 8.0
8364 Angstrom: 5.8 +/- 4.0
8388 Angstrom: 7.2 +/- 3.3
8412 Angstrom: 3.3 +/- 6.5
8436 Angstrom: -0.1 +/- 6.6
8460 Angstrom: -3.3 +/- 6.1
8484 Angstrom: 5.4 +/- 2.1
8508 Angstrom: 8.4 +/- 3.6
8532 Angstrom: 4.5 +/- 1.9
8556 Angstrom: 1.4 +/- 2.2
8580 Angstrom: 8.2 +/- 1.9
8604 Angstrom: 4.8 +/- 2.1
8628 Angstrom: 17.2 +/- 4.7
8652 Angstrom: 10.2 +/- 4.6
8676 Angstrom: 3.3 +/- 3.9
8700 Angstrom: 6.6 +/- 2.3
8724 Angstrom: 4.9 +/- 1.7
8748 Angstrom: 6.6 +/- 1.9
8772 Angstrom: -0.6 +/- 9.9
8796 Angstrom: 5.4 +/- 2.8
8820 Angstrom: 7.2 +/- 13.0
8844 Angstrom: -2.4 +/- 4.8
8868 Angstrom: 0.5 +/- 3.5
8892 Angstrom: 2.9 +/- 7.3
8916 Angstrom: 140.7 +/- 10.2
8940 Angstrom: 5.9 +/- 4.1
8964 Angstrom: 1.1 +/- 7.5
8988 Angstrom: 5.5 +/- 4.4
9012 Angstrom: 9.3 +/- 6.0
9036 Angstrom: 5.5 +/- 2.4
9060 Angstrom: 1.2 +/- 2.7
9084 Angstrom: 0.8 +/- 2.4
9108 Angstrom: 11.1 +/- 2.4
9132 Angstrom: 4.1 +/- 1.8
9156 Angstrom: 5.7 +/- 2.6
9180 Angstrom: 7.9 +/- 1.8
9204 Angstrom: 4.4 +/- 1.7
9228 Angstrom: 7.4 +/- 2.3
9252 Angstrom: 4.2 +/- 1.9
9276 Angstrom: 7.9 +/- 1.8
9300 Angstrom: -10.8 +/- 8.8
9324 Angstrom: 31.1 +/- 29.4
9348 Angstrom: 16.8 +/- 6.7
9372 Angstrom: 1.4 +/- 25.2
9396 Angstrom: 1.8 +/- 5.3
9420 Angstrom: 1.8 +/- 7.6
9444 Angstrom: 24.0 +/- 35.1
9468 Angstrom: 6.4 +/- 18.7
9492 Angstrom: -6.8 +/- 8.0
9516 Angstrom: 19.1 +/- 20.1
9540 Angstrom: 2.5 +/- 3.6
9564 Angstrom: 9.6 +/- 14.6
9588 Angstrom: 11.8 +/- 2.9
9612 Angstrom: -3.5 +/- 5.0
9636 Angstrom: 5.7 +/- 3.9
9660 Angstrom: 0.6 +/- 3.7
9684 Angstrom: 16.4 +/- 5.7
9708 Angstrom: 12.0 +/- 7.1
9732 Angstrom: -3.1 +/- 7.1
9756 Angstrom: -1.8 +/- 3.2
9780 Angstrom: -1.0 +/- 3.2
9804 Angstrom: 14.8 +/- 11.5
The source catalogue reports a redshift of 0.577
